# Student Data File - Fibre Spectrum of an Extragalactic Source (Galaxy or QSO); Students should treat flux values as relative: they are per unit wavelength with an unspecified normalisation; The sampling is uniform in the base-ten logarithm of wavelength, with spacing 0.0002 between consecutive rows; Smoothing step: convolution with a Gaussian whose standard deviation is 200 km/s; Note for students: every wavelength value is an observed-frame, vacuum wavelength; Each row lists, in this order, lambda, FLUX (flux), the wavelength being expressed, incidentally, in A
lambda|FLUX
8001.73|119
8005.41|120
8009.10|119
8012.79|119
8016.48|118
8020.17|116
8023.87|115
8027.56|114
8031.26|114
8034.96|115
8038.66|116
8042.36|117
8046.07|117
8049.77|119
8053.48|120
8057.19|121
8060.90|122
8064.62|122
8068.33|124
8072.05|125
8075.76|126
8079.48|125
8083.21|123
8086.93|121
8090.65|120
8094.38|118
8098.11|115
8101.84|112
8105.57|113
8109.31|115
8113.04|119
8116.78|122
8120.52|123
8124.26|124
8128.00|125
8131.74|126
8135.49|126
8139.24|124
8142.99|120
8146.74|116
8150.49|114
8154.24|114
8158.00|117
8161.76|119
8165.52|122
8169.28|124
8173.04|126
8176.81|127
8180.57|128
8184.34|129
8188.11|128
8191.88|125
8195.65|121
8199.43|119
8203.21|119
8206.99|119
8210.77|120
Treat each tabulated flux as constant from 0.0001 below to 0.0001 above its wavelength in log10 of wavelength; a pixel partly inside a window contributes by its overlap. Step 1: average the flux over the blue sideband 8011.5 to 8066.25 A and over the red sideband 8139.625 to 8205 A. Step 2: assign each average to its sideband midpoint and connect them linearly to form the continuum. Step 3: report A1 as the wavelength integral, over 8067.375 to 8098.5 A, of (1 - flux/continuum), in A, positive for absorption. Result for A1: -0.8 A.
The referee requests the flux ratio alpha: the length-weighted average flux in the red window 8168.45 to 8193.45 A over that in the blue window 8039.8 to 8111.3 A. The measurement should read 1.1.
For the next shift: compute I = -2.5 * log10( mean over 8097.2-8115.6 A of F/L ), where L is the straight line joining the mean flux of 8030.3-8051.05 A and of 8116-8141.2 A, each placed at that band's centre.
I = 0.07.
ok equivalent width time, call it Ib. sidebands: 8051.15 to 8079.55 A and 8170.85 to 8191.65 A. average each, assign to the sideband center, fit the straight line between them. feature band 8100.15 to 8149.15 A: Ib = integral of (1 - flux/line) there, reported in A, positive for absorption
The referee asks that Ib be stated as 1.90 A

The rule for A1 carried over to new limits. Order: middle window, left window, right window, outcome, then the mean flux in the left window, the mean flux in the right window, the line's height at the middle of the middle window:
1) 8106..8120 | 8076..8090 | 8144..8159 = 0.1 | 123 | 115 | 120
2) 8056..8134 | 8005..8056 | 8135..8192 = -0.9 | 117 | 122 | 120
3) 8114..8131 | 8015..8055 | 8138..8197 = -0.5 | 116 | 122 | 120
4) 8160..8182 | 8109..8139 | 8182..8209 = -0.2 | 123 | 123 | 123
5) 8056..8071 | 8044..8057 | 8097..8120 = -0.5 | 119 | 116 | 118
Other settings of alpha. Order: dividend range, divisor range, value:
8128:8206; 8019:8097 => 1.02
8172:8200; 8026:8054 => 1.08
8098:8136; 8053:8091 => 0.98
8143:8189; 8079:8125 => 1.02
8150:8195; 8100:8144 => 1.02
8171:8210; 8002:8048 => 1.06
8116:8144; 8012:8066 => 1.05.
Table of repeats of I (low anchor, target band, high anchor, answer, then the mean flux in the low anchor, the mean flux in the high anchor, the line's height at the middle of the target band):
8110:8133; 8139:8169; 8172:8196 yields 0.058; 123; 127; 125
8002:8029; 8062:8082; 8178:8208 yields -0.043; 117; 124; 119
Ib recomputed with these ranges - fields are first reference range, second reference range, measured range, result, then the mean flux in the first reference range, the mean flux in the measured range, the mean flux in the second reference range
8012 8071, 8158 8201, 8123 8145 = -0.36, 118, 124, 124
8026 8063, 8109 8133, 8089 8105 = 0.65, 118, 116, 122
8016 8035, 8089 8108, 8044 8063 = -0.74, 115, 120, 115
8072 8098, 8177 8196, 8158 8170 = 0.47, 122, 121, 127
